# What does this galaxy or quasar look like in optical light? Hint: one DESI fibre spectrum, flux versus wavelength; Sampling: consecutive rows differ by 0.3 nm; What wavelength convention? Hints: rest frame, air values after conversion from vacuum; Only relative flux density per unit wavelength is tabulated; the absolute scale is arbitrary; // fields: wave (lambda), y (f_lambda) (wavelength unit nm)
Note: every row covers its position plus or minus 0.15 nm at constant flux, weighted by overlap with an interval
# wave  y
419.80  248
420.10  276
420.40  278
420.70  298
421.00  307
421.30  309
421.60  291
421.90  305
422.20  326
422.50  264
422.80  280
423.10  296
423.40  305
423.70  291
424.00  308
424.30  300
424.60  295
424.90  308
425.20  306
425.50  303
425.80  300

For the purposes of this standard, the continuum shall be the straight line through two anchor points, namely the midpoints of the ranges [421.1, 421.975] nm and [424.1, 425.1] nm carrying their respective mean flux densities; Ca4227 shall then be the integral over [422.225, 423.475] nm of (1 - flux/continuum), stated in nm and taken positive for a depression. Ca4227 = 0.05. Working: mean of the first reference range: 302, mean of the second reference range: 302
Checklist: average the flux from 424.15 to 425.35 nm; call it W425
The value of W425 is 302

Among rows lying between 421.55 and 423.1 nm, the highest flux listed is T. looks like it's 326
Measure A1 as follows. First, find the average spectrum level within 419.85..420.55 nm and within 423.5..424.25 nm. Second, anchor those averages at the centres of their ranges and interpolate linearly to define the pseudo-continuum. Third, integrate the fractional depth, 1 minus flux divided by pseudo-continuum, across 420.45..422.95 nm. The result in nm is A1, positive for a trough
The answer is -0.115 nm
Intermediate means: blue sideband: 273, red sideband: 300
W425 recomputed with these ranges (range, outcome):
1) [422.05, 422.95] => 290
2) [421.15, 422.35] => 308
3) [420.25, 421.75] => 297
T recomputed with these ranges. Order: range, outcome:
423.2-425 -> 308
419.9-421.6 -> 309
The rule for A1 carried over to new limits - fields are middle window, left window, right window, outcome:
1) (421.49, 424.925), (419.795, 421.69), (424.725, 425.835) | 0.01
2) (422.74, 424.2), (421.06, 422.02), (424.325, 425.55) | 0.03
